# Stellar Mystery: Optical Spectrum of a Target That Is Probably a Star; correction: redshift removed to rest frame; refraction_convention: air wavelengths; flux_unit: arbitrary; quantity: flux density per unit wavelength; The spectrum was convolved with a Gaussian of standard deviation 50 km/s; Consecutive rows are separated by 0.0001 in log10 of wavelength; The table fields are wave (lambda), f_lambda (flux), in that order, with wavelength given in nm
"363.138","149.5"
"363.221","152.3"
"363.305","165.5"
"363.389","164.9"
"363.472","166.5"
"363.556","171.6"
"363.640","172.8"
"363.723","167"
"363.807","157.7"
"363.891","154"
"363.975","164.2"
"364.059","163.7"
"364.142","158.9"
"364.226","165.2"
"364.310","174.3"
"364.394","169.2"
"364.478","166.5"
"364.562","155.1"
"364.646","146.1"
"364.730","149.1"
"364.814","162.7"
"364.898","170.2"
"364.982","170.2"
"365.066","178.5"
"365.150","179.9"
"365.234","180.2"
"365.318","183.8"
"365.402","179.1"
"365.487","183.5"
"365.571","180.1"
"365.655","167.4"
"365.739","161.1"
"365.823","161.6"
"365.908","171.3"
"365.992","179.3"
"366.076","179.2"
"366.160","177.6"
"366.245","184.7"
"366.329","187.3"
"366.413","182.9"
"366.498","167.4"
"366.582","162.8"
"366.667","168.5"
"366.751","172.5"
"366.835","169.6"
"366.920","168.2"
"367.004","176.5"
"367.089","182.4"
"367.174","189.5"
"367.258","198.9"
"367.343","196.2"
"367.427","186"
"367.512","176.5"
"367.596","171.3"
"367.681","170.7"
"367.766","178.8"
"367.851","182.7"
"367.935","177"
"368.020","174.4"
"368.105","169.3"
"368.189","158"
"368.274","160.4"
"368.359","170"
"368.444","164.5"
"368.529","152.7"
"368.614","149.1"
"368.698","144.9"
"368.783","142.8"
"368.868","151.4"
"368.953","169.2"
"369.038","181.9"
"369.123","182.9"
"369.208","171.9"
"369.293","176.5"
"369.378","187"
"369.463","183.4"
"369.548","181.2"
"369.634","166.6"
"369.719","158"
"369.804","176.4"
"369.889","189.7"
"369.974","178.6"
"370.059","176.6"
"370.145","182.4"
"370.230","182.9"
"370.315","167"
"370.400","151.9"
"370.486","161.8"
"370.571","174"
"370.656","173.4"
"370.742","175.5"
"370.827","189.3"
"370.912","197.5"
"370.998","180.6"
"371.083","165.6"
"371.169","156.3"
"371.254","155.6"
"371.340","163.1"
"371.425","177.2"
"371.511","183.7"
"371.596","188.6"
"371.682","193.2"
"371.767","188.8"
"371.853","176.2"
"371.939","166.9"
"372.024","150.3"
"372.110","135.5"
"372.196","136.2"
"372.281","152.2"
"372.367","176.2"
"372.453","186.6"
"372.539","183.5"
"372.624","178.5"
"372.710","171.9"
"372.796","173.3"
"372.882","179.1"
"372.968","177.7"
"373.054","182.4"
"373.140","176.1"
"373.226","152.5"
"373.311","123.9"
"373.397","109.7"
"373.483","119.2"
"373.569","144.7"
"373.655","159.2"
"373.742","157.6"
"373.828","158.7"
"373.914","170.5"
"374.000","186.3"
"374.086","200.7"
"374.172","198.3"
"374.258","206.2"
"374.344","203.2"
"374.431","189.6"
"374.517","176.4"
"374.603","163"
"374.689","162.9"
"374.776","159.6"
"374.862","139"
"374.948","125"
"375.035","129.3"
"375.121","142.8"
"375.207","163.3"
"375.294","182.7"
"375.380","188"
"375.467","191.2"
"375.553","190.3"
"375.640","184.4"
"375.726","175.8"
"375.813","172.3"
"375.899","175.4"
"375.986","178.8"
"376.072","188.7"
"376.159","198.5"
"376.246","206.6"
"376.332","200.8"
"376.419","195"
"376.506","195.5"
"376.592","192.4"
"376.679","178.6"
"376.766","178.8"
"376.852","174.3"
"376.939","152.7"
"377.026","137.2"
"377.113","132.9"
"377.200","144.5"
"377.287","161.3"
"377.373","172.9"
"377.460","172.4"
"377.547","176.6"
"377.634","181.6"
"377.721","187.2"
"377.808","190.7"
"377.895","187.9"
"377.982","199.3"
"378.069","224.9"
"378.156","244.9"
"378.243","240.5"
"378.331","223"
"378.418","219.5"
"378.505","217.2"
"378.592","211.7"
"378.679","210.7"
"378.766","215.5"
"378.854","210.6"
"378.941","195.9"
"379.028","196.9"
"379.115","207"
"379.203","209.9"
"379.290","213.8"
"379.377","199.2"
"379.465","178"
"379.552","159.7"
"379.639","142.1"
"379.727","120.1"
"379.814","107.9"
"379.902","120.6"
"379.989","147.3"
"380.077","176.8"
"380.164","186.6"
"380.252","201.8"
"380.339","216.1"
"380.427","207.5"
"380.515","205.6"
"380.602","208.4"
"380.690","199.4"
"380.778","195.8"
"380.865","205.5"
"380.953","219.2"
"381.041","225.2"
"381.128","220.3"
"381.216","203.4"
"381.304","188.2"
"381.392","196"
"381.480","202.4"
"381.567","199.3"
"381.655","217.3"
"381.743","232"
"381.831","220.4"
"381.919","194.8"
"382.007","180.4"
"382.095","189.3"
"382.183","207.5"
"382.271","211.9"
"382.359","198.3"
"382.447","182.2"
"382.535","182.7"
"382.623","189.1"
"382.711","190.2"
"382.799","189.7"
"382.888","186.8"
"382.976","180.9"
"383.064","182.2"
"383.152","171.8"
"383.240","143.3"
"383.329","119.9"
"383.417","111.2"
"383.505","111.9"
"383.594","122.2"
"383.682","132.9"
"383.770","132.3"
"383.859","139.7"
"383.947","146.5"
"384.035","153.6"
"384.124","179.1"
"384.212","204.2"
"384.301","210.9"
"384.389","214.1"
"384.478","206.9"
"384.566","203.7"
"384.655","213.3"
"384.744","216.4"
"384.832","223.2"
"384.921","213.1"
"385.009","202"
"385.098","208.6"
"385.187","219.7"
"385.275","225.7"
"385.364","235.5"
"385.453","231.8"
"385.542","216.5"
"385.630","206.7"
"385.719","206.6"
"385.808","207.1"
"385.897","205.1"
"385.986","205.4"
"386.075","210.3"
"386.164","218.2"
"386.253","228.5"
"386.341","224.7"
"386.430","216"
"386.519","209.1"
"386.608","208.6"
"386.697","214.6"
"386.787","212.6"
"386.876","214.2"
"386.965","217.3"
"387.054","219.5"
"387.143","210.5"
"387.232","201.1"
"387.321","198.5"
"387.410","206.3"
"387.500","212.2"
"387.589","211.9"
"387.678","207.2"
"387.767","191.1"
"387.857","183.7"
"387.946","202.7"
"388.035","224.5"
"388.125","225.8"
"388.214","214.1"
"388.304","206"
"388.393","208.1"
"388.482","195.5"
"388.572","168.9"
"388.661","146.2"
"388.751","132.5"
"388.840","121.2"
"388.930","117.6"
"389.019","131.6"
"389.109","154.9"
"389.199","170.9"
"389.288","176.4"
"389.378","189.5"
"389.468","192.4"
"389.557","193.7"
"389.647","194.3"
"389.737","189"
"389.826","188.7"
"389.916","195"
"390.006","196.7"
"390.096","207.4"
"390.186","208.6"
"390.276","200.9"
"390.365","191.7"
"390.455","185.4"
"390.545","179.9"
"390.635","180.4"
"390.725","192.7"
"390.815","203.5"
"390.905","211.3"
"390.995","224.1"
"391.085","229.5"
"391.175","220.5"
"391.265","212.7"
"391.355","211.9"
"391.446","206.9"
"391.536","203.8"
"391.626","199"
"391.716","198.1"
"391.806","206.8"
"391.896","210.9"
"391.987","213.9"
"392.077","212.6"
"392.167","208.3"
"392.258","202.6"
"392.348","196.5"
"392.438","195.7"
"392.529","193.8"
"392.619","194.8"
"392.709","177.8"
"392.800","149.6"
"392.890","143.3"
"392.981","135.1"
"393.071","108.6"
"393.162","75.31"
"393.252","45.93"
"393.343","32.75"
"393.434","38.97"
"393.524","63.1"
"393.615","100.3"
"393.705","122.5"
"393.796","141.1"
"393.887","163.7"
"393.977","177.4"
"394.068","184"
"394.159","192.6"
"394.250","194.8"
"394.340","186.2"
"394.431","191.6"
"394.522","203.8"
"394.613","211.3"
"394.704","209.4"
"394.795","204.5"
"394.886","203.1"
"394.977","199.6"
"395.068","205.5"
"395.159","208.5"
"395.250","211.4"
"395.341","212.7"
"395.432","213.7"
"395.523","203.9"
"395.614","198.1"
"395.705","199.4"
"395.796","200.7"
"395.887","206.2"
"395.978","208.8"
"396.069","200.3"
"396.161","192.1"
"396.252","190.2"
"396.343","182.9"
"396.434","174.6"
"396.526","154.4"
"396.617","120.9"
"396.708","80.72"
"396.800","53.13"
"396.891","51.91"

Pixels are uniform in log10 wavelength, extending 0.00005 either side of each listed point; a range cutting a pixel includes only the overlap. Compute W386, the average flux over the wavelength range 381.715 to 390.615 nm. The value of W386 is 192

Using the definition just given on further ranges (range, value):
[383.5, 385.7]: 192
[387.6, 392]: 192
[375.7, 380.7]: 187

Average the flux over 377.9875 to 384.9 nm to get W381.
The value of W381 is 189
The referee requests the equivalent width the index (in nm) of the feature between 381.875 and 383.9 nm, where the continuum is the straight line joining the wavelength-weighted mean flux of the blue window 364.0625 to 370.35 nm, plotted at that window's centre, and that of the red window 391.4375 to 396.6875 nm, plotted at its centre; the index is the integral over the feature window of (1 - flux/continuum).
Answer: 0.07 nm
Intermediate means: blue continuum 172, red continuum 175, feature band 167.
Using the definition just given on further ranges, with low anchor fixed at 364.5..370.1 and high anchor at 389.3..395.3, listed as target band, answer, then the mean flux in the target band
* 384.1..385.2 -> -0.191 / 209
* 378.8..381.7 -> -0.227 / 191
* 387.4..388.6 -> -0.170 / 204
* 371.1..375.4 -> 0.200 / 166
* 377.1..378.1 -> -0.015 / 179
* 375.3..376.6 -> -0.099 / 189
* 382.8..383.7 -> 0.146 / 149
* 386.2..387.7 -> -0.283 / 213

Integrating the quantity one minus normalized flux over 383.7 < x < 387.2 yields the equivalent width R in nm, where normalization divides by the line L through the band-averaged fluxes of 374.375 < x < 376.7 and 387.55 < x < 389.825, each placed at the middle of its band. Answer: -0.48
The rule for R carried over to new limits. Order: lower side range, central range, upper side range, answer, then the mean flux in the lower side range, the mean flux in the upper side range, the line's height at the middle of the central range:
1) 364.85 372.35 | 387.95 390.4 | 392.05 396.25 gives -0.16 nm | 173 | 172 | 172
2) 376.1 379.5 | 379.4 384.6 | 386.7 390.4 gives 0.31 nm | 193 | 191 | 192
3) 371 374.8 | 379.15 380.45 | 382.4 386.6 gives 0.07 nm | 169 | 190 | 182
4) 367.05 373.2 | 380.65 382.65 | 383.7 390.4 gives -0.14 nm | 173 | 197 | 189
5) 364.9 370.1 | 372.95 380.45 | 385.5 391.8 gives 0.24 nm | 174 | 198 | 184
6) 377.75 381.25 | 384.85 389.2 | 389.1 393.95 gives -0.42 nm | 197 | 175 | 183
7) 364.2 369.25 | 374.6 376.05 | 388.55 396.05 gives 0.06 nm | 171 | 180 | 174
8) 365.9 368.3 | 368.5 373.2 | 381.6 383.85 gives 0.13 nm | 177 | 175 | 176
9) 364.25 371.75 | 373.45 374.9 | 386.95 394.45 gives 0.03 nm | 173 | 180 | 175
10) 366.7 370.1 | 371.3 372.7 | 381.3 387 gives 0.05 nm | 173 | 194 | 178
